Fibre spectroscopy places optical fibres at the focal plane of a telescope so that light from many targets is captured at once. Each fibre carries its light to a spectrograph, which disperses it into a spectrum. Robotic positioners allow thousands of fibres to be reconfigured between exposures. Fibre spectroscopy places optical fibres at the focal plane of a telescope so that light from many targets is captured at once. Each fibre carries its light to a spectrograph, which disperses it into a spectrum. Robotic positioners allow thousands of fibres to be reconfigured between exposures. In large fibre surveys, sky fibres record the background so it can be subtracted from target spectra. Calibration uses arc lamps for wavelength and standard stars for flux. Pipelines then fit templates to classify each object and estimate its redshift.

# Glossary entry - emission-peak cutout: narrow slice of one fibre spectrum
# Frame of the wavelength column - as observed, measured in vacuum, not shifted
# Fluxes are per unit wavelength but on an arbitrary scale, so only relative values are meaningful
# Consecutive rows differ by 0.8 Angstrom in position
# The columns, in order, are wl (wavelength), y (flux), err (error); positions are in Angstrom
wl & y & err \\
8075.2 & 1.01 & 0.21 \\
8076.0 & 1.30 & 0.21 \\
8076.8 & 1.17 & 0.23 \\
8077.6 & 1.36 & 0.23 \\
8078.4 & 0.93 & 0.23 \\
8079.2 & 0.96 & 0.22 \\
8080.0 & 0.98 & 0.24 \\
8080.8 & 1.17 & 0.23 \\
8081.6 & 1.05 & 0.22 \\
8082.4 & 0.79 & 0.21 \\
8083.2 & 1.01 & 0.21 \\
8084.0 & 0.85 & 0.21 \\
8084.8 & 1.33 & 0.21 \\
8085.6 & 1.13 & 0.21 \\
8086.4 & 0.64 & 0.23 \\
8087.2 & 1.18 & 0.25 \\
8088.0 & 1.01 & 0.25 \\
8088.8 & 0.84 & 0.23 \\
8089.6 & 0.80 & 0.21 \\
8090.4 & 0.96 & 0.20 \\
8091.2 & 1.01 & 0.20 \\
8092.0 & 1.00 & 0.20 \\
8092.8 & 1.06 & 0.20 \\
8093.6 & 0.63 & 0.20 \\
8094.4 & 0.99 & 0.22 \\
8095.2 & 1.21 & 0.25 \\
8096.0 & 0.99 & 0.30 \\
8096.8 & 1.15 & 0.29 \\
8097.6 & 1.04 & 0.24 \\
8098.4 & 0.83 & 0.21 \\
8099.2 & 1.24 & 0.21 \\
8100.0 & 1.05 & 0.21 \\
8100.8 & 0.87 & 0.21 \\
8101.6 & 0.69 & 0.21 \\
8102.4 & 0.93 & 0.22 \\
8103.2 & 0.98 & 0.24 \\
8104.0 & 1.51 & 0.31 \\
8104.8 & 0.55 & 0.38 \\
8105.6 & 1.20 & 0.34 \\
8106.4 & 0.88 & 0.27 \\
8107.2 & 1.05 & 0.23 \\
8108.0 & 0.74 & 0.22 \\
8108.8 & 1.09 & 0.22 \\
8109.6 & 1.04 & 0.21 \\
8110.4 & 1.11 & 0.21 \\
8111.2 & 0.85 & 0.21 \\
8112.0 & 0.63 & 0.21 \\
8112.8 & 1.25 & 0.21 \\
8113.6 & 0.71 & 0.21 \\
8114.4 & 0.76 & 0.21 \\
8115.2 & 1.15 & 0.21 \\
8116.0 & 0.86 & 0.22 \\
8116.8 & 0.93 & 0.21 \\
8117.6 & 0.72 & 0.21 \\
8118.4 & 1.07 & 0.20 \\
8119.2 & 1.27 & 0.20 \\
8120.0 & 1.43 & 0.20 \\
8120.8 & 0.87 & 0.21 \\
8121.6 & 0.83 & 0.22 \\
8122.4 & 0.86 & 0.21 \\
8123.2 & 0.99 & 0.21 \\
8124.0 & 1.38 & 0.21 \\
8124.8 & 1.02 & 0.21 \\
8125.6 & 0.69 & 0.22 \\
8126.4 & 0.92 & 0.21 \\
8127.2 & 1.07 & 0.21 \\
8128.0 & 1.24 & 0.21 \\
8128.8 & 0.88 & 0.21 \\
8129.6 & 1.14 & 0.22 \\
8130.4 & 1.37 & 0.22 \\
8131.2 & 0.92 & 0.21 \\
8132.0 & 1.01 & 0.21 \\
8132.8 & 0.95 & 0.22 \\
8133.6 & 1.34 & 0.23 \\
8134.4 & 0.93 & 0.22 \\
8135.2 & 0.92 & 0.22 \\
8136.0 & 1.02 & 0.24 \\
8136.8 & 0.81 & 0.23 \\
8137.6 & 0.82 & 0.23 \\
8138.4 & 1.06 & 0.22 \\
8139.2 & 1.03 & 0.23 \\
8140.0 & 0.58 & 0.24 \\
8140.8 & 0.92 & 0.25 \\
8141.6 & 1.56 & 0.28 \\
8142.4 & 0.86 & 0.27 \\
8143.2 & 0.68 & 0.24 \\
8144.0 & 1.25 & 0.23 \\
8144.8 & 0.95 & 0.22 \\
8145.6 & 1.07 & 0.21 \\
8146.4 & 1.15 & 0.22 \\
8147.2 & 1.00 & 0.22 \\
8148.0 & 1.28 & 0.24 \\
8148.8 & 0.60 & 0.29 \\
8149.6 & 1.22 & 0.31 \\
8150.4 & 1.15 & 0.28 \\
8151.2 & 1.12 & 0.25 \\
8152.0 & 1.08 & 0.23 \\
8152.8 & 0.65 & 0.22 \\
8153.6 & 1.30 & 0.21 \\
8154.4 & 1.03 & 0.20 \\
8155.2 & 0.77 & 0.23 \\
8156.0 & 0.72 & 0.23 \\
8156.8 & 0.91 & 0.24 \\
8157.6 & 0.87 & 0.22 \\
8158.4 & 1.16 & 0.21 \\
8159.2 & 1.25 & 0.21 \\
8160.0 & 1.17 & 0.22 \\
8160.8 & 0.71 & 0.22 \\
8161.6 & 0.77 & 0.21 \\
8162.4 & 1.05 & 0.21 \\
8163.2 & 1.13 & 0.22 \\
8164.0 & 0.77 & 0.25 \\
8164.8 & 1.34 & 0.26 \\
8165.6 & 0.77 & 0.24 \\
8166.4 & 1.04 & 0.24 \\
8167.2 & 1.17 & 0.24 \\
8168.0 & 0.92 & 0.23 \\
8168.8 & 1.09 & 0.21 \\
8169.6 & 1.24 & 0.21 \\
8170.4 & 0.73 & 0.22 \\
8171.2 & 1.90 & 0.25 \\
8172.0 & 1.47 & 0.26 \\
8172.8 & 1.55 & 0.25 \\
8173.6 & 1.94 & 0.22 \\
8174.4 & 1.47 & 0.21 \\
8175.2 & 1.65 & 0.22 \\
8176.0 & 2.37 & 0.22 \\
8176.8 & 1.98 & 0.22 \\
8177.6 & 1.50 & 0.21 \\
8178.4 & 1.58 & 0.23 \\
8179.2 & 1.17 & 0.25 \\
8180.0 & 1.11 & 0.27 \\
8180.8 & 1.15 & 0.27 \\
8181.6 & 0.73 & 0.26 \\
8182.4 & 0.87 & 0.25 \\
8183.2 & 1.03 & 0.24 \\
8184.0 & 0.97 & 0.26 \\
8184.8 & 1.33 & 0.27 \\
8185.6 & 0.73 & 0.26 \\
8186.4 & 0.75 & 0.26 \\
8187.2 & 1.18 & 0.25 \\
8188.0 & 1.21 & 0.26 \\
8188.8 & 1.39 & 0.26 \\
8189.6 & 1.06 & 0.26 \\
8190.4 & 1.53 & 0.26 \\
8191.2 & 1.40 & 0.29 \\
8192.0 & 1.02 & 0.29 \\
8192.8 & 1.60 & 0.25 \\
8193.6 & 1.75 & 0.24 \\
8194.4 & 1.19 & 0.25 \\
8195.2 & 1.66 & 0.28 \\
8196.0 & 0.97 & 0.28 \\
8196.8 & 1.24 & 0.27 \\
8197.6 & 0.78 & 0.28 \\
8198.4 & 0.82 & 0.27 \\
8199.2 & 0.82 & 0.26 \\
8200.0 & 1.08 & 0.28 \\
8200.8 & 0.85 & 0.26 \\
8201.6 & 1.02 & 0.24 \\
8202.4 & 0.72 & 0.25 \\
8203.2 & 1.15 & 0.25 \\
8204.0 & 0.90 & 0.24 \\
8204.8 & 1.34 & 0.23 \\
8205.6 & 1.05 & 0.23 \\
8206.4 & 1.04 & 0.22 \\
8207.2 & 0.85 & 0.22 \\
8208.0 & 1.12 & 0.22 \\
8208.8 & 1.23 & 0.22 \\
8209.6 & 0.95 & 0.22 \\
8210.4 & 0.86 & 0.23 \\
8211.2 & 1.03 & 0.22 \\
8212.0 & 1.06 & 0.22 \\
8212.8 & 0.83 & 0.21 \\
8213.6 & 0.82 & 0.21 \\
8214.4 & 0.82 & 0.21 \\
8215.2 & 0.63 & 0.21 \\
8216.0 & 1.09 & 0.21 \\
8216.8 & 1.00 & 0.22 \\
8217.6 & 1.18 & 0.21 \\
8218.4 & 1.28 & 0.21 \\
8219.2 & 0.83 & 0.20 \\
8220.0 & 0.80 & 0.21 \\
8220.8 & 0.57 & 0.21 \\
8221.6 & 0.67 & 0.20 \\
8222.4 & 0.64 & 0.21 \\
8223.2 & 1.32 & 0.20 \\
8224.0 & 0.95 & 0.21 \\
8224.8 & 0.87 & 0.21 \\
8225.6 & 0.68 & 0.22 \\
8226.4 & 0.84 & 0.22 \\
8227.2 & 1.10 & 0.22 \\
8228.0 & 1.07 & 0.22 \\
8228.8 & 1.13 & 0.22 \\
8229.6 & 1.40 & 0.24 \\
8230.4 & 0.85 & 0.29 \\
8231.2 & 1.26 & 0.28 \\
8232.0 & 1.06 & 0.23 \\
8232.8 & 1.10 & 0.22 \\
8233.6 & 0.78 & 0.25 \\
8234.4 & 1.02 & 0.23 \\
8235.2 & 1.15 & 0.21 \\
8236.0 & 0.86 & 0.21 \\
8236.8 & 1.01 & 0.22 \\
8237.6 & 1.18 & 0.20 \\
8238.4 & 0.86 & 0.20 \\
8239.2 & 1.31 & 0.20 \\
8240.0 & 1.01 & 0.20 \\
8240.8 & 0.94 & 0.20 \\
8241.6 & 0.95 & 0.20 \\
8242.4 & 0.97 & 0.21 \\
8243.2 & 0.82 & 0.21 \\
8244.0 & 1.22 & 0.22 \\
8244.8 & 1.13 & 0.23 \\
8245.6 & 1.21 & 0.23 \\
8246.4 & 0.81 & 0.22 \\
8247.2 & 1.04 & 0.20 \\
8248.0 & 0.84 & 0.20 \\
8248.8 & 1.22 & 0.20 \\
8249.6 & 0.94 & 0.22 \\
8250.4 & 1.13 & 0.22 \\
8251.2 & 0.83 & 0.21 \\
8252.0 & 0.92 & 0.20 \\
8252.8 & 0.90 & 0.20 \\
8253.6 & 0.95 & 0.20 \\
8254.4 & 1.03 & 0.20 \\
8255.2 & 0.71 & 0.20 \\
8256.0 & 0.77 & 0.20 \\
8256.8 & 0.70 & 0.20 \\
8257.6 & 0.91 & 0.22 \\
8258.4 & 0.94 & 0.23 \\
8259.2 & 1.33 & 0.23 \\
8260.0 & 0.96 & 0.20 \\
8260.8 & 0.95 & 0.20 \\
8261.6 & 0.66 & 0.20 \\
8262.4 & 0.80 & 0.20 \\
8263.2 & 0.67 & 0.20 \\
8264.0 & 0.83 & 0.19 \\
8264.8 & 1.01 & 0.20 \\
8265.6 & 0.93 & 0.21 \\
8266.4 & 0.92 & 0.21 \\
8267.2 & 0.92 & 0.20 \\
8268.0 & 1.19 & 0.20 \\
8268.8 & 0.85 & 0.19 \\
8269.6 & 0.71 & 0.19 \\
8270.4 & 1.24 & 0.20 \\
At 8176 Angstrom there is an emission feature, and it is [S II] 6716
